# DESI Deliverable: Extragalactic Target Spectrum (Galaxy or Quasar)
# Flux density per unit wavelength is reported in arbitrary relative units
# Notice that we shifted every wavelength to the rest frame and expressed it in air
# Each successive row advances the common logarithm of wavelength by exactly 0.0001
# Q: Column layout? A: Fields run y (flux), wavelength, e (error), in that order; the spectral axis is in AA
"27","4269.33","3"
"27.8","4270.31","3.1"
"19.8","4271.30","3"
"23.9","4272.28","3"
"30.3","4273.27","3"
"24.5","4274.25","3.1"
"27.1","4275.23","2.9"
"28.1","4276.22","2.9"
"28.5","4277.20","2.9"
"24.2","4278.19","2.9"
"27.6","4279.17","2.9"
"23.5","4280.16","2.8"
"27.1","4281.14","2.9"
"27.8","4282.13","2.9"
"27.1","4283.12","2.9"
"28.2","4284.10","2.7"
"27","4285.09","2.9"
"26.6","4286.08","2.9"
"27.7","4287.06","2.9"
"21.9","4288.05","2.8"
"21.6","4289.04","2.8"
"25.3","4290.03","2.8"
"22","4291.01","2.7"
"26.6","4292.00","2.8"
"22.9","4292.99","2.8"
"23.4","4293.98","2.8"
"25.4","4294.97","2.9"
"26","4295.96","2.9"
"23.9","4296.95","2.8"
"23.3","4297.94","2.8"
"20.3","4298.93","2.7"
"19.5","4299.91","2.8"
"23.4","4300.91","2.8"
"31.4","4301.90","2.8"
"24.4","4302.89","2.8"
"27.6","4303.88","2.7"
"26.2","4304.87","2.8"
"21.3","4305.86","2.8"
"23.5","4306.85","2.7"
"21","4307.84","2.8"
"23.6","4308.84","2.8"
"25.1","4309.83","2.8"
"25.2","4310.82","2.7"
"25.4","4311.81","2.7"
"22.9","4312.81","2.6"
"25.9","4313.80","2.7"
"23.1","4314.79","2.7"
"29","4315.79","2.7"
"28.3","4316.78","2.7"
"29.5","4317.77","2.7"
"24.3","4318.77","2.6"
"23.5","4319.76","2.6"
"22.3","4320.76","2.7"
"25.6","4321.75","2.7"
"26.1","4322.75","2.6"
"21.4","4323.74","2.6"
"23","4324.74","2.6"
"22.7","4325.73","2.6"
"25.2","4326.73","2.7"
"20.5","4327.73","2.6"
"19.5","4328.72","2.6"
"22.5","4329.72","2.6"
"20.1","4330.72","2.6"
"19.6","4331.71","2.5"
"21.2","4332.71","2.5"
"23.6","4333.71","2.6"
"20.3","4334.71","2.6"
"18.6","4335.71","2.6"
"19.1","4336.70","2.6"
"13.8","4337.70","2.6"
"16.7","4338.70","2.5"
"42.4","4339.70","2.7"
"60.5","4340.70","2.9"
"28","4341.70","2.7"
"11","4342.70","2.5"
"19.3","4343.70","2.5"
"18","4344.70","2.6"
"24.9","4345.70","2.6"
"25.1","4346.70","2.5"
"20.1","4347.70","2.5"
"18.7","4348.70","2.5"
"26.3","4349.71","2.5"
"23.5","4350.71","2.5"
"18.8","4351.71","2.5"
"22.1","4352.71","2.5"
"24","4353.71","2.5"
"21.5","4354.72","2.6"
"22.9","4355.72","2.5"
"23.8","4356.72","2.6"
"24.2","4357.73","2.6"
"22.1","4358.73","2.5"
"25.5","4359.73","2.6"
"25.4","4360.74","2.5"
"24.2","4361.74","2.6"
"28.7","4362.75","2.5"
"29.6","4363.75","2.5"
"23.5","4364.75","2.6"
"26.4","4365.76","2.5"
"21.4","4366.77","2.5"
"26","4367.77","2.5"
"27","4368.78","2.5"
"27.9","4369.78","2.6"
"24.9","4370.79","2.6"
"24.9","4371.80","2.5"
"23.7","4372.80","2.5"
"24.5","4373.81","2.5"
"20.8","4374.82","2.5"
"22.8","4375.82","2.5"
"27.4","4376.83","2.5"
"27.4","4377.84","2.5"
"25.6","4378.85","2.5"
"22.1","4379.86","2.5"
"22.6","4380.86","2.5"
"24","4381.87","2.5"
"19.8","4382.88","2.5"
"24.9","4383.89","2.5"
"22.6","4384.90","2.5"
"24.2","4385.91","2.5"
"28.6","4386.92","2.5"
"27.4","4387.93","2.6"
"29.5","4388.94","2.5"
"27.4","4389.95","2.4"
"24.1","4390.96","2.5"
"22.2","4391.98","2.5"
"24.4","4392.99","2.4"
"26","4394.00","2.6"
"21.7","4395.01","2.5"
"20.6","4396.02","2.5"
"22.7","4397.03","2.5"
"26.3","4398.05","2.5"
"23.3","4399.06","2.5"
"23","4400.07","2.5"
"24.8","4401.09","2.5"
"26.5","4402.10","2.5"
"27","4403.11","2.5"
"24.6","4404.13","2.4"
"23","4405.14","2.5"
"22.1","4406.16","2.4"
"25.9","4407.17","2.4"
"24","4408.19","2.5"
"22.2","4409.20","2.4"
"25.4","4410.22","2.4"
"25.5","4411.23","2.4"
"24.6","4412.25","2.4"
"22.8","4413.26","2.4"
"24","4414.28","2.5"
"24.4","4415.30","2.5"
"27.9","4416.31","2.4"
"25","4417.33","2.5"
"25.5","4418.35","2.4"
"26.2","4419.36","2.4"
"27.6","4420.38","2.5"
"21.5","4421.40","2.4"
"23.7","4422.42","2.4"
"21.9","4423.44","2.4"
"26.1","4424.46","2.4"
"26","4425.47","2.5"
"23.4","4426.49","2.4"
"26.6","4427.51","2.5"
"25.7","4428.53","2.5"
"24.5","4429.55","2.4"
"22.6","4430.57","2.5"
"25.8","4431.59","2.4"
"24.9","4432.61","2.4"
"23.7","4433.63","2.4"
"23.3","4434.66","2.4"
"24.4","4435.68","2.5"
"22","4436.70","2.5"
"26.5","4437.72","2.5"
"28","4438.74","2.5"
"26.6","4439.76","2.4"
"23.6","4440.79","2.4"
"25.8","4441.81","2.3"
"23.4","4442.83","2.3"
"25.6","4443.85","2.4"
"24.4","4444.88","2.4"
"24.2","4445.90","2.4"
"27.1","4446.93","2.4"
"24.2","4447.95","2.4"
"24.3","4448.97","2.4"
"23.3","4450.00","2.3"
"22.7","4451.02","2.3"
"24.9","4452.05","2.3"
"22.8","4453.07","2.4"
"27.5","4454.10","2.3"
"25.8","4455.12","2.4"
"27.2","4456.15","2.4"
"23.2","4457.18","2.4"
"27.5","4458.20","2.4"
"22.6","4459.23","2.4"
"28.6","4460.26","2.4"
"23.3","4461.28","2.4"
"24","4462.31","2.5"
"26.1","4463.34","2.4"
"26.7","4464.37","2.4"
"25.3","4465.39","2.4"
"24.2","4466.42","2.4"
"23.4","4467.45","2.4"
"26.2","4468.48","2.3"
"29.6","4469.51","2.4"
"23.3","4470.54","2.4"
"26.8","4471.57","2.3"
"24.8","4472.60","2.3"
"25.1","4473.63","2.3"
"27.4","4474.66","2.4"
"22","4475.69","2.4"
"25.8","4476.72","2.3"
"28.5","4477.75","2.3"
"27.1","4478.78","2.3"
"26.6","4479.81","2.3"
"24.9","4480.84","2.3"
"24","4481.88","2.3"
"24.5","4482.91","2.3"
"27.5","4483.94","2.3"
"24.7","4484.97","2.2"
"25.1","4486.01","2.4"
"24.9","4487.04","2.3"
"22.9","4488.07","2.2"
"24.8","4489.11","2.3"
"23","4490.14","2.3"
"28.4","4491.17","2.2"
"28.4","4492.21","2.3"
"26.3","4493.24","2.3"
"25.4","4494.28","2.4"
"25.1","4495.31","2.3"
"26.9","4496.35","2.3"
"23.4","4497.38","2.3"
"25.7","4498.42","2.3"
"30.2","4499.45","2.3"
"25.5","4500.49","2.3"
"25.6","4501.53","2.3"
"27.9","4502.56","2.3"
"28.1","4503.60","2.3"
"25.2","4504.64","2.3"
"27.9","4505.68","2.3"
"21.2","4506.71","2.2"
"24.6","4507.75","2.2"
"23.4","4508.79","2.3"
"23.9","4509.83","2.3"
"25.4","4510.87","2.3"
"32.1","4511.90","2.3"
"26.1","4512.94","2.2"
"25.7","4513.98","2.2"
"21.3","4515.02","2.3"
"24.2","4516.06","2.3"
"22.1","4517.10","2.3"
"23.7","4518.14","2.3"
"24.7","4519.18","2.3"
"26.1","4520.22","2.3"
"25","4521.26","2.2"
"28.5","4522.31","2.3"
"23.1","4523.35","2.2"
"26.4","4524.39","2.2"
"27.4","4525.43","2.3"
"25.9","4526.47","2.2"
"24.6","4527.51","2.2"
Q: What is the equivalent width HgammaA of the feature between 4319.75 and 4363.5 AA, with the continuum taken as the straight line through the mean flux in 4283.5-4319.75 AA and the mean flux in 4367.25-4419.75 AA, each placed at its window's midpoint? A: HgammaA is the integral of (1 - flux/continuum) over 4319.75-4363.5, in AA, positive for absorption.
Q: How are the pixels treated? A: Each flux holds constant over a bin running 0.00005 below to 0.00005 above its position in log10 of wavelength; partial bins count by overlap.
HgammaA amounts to 2.4 AA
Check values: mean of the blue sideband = 24.8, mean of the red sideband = 24.6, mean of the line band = 23.4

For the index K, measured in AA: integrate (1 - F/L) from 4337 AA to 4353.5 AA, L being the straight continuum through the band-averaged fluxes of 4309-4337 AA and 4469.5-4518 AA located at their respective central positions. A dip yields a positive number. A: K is -0.4 AA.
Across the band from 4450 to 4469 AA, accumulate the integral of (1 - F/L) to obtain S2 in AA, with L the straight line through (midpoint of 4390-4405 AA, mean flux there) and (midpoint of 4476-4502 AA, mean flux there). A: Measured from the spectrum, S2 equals 0.14 AA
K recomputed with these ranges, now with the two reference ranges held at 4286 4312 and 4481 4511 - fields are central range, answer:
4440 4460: 0.3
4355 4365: -0.1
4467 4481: -0.3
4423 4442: 0.2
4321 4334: 1.1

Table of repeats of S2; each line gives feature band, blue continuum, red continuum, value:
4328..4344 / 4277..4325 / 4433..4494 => 0.92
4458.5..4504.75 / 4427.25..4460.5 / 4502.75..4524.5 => -1.18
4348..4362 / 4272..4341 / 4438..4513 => 1.10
